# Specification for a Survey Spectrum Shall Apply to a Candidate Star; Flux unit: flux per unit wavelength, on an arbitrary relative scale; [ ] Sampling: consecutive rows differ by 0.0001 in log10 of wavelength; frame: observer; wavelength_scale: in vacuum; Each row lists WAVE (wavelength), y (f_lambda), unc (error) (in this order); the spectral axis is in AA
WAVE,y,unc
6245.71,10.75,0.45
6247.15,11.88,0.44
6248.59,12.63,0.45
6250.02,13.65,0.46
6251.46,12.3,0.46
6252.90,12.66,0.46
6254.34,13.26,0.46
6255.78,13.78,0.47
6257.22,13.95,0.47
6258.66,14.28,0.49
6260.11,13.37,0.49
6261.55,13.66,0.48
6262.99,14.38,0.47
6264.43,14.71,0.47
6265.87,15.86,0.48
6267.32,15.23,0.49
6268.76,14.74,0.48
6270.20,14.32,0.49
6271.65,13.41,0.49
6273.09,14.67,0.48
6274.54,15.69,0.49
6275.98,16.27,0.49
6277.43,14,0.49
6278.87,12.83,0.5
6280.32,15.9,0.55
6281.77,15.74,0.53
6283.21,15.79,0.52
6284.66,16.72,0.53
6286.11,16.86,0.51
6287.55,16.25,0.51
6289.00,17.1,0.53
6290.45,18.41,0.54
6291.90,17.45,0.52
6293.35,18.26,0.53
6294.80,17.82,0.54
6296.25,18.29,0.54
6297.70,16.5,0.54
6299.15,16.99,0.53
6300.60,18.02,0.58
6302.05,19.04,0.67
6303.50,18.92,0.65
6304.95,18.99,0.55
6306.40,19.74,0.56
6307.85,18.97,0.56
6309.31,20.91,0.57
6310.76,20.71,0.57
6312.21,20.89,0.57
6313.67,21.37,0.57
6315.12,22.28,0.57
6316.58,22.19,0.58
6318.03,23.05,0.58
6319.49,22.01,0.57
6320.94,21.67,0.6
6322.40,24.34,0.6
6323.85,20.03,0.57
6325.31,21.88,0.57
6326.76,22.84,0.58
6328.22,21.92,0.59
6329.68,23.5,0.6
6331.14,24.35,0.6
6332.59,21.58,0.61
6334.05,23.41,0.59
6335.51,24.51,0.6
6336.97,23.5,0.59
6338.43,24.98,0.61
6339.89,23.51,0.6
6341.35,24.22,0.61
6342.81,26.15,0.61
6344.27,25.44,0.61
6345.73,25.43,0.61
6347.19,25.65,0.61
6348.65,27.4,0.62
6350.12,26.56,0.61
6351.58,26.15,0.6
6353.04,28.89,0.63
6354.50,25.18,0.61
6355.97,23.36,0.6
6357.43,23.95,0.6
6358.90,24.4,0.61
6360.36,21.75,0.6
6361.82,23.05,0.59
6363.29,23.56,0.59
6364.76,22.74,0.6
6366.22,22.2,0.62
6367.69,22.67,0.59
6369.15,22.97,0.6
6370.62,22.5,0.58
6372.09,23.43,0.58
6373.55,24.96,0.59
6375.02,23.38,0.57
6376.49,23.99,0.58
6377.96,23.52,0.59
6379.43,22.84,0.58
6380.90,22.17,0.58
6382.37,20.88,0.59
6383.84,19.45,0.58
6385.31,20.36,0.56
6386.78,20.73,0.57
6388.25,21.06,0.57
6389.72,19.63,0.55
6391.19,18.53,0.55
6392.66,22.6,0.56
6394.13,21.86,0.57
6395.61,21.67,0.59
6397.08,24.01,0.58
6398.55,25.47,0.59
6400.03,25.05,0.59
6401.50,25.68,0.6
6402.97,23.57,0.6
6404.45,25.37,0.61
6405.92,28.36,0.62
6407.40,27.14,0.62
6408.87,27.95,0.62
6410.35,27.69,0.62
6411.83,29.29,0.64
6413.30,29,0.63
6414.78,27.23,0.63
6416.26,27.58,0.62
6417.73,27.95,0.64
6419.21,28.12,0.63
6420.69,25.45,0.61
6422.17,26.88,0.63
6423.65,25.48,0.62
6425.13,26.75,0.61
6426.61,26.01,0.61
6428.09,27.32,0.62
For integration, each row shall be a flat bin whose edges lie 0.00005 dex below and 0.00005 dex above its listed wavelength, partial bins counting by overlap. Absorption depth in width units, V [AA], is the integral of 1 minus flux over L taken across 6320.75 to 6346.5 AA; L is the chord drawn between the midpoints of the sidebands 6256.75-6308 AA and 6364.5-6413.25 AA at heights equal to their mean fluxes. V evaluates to -4.99 AA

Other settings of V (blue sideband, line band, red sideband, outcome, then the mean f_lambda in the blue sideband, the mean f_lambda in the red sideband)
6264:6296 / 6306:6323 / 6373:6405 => -3.34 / 15.9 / 22.5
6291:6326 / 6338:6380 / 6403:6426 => -1.66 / 20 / 27.2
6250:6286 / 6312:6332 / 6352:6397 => -3.98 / 14.5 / 22.7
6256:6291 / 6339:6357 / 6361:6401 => -4.84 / 15.1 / 22.4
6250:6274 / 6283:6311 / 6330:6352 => 1.08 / 14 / 24.8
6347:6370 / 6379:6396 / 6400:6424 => 3.20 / 24.4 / 27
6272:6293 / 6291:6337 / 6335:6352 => 0.04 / 16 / 25.3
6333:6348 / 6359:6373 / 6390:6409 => 0.90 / 24.6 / 24.2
